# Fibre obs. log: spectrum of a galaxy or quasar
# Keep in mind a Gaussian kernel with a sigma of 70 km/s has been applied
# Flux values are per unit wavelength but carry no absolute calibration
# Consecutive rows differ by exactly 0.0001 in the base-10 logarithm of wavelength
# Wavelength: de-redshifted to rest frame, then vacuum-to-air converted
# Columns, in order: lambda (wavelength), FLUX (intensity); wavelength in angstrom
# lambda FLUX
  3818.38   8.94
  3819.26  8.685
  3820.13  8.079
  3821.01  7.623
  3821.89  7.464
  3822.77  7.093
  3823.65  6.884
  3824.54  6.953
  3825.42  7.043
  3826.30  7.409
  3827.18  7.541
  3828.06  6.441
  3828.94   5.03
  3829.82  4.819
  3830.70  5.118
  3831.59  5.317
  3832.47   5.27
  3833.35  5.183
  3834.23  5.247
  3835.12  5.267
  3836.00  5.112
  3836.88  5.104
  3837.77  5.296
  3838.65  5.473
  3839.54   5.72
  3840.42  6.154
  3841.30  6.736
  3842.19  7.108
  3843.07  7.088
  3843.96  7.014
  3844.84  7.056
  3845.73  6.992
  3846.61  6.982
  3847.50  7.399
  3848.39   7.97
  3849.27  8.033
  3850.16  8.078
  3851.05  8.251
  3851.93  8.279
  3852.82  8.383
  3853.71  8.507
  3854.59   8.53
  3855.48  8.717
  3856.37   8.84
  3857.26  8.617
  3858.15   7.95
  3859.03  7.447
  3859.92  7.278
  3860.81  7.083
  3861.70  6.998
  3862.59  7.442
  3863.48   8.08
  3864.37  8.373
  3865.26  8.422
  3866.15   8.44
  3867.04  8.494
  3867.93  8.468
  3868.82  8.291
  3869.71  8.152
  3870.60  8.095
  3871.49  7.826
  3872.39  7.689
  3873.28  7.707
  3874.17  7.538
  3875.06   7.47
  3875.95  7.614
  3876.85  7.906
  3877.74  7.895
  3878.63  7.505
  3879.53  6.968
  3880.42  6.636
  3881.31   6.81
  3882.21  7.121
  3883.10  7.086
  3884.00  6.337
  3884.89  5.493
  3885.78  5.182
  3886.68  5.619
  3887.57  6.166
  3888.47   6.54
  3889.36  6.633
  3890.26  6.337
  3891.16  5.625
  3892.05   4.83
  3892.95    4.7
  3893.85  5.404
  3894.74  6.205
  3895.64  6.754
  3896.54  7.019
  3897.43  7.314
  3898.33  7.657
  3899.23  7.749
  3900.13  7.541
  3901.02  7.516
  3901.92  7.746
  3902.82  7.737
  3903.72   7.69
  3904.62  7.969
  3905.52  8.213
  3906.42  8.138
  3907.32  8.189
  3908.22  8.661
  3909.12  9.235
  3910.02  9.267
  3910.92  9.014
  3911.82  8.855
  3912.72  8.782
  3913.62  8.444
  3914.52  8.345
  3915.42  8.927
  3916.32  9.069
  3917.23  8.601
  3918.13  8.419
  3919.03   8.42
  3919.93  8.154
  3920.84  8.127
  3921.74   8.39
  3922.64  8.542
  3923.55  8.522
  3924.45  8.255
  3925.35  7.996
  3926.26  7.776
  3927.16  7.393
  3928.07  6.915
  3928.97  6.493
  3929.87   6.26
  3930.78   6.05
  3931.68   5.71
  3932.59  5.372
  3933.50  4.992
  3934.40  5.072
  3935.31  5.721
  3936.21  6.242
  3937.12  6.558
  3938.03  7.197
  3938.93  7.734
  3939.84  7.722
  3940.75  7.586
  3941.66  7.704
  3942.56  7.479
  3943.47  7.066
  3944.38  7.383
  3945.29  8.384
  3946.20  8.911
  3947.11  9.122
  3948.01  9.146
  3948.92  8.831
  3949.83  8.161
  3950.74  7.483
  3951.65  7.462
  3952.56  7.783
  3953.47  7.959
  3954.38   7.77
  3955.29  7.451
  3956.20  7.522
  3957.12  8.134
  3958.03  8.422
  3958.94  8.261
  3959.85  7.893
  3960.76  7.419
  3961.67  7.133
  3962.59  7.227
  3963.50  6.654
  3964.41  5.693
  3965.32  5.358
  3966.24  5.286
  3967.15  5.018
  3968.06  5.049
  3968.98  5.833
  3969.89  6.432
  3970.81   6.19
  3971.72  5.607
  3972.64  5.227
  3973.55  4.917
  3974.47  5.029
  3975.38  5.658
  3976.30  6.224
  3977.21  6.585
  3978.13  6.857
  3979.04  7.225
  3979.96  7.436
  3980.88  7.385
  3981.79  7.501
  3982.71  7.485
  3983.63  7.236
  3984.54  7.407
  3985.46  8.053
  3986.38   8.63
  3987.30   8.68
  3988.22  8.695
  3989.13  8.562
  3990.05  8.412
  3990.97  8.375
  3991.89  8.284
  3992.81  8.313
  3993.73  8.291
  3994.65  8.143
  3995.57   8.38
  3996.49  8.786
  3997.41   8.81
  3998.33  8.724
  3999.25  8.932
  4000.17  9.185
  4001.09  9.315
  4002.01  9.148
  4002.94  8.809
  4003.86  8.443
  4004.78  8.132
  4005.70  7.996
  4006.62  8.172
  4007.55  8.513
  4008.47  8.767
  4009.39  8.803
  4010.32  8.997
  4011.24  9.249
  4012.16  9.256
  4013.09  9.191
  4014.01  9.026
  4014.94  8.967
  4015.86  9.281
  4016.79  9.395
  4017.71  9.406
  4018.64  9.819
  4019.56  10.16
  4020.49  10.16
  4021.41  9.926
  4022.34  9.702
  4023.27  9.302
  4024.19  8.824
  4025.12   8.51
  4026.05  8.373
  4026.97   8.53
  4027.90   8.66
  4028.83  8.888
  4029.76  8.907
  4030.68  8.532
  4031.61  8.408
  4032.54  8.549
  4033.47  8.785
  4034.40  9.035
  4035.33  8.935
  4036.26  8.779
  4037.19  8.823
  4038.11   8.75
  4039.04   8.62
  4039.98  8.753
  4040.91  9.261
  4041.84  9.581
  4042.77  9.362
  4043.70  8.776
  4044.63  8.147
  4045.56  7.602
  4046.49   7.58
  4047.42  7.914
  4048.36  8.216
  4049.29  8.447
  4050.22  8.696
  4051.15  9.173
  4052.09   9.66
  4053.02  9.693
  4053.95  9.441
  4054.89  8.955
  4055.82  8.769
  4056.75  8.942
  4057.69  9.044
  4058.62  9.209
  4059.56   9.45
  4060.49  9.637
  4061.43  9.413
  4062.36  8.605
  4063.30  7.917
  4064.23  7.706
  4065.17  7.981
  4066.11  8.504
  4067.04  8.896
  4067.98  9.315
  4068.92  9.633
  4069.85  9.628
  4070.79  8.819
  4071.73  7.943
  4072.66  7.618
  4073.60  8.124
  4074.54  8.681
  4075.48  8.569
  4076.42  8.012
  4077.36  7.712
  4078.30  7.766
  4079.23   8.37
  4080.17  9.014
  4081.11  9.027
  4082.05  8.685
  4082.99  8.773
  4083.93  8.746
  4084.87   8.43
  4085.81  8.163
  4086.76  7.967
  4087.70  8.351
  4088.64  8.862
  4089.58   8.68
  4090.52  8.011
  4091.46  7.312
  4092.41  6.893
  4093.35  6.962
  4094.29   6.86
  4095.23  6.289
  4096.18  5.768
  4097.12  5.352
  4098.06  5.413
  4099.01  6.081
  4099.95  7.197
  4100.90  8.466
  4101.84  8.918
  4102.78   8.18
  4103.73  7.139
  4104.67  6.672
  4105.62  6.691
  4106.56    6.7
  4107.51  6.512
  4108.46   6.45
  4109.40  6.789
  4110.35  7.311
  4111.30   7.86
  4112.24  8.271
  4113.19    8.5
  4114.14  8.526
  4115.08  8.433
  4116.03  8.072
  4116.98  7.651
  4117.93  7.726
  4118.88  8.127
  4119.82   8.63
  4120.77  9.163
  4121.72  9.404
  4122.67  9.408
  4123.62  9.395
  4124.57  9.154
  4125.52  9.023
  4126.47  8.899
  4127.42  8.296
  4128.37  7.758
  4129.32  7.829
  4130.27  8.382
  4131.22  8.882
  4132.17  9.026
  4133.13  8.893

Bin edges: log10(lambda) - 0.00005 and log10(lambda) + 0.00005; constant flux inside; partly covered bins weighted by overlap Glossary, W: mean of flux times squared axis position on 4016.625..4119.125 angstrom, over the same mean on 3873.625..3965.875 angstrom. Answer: 1.22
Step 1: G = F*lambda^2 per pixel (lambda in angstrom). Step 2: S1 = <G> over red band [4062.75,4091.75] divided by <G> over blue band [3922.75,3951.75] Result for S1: 1.2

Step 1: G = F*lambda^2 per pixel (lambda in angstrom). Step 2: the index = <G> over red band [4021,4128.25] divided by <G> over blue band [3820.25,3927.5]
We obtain 1.26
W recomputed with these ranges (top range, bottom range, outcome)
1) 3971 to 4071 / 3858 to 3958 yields 1.20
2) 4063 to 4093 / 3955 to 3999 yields 1.22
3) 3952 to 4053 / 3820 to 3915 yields 1.21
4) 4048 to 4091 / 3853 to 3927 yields 1.24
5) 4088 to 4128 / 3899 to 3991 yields 1.13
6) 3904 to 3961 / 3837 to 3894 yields 1.12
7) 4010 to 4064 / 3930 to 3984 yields 1.35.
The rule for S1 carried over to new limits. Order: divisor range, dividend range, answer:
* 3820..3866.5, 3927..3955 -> 1.08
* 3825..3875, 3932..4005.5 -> 1.10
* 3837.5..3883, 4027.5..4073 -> 1.27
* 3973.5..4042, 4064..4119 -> 0.96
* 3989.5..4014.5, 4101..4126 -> 0.98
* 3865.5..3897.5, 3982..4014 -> 1.30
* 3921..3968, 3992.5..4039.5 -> 1.27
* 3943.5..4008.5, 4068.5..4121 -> 1.09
